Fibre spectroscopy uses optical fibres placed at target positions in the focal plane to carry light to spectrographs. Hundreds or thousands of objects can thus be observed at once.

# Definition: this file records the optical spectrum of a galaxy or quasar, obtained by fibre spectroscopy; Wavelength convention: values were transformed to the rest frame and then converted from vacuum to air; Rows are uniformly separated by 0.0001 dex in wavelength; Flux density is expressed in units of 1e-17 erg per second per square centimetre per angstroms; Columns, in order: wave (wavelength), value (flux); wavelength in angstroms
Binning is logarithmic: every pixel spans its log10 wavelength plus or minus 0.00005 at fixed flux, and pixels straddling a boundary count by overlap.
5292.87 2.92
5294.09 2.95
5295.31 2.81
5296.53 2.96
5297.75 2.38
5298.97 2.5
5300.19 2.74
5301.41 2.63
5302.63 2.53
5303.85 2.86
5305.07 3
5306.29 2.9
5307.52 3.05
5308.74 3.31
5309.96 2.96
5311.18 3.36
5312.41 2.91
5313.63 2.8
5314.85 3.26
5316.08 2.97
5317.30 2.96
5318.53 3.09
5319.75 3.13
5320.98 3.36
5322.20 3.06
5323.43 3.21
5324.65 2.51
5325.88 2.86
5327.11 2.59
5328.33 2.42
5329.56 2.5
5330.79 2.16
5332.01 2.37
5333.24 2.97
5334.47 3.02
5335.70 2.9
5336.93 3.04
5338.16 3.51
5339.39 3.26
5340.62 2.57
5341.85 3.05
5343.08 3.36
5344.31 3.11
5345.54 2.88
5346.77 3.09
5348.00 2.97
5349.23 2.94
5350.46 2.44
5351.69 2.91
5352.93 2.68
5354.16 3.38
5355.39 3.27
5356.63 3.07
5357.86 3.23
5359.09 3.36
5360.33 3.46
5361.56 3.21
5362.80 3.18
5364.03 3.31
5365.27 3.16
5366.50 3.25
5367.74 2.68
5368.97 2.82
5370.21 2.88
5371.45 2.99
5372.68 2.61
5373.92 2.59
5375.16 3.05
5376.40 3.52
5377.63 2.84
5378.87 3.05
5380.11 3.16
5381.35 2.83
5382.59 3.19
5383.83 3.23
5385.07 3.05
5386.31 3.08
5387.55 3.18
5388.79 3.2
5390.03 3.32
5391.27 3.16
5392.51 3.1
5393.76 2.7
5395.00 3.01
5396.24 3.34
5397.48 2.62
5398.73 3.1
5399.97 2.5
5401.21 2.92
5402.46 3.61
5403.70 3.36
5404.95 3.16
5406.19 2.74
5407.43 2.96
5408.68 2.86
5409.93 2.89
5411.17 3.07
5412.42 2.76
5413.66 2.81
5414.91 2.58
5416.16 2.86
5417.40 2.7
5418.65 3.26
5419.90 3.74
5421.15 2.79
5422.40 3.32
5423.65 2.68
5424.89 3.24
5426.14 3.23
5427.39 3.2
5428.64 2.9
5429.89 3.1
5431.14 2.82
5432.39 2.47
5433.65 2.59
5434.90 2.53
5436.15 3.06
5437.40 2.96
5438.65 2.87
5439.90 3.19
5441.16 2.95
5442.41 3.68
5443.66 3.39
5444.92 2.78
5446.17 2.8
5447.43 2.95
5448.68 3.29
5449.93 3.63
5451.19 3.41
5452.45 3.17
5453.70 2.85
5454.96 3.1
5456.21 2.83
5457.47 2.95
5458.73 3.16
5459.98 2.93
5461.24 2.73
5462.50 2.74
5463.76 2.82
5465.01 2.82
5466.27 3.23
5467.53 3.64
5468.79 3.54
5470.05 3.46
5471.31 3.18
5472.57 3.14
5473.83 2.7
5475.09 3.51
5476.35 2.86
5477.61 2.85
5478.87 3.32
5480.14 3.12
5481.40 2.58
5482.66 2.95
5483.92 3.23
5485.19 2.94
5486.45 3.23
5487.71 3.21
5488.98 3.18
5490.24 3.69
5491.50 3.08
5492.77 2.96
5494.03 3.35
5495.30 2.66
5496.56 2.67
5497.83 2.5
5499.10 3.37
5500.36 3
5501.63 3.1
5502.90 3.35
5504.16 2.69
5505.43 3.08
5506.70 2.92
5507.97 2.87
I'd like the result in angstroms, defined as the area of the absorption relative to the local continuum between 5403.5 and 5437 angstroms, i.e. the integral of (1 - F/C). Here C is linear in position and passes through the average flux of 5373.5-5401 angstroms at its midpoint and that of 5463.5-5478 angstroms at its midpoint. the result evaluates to 1.53 angstroms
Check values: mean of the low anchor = 3.04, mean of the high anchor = 3.16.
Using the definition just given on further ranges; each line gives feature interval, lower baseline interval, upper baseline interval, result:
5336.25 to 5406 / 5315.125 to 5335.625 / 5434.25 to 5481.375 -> -3.45 angstroms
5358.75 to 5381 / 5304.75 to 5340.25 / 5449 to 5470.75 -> -0.38 angstroms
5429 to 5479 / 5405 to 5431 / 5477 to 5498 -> -0.52 angstroms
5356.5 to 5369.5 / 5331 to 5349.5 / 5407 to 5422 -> -0.83 angstroms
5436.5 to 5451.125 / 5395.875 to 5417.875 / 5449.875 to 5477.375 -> -0.51 angstroms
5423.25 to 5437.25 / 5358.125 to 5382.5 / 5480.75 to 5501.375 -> 0.69 angstroms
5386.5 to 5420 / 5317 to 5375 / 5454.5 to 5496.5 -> 0.07 angstroms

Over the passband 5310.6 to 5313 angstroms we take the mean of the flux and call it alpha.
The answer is 3.13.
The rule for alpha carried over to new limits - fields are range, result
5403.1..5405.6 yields 3.25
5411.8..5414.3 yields 2.79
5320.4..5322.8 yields 3.22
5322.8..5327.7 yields 2.79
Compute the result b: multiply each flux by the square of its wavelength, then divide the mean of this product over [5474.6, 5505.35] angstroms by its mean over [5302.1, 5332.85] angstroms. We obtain 1.1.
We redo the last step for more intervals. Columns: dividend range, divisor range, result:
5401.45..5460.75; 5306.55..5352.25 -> 1.07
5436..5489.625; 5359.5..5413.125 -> 1.05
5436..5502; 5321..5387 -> 1.08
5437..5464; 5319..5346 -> 1.10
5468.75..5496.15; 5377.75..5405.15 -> 1.05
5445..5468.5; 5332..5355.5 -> 1.06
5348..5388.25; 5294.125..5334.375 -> 1.09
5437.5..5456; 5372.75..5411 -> 1.05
